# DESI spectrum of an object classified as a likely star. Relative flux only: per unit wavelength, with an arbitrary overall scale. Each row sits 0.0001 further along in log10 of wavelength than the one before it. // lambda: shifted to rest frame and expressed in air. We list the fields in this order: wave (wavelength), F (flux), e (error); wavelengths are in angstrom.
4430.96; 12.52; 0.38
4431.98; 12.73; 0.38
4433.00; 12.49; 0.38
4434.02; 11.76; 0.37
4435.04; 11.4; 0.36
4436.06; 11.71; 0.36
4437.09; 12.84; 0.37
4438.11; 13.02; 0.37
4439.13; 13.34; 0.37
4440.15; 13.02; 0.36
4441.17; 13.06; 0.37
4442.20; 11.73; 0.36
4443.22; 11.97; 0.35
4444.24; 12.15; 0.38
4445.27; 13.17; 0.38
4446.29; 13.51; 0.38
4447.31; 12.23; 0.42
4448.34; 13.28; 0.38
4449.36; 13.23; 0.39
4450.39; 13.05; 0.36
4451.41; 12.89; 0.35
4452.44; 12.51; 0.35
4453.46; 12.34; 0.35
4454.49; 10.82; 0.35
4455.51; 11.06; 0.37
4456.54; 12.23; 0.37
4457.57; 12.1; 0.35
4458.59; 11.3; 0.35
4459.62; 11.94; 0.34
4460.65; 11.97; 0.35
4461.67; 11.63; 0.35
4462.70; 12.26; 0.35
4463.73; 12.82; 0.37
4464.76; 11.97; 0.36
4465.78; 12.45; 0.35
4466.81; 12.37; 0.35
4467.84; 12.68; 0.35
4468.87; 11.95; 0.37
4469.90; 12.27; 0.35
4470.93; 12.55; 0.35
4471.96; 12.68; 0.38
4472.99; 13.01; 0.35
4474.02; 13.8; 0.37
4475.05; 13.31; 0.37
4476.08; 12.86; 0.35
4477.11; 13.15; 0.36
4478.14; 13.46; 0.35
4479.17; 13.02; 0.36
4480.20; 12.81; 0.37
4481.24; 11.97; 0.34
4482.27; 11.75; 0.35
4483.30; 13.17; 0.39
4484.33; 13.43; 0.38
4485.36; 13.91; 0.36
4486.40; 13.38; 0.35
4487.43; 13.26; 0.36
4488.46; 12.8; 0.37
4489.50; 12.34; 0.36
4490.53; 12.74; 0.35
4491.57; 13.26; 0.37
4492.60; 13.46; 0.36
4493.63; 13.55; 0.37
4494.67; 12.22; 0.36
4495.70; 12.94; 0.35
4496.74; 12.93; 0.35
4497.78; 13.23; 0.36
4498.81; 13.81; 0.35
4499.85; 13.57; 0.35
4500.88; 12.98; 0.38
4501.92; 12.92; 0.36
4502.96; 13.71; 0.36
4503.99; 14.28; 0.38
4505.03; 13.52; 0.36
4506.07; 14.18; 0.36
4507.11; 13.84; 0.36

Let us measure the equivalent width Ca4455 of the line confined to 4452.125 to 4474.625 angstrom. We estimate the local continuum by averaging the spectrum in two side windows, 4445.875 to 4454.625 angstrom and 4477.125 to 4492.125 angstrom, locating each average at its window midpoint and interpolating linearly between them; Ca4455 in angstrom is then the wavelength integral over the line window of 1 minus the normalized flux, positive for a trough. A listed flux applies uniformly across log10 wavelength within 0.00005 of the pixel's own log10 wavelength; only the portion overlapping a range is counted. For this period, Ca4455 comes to 1.0 angstrom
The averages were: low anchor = 12.7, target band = 12.2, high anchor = 13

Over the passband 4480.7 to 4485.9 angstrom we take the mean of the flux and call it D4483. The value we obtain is 12.8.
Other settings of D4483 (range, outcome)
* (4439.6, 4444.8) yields 12.4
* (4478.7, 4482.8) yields 12.4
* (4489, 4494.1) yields 13.1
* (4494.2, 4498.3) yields 12.8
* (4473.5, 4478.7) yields 13.3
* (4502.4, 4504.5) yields 14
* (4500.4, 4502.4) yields 12.9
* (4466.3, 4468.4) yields 12.5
